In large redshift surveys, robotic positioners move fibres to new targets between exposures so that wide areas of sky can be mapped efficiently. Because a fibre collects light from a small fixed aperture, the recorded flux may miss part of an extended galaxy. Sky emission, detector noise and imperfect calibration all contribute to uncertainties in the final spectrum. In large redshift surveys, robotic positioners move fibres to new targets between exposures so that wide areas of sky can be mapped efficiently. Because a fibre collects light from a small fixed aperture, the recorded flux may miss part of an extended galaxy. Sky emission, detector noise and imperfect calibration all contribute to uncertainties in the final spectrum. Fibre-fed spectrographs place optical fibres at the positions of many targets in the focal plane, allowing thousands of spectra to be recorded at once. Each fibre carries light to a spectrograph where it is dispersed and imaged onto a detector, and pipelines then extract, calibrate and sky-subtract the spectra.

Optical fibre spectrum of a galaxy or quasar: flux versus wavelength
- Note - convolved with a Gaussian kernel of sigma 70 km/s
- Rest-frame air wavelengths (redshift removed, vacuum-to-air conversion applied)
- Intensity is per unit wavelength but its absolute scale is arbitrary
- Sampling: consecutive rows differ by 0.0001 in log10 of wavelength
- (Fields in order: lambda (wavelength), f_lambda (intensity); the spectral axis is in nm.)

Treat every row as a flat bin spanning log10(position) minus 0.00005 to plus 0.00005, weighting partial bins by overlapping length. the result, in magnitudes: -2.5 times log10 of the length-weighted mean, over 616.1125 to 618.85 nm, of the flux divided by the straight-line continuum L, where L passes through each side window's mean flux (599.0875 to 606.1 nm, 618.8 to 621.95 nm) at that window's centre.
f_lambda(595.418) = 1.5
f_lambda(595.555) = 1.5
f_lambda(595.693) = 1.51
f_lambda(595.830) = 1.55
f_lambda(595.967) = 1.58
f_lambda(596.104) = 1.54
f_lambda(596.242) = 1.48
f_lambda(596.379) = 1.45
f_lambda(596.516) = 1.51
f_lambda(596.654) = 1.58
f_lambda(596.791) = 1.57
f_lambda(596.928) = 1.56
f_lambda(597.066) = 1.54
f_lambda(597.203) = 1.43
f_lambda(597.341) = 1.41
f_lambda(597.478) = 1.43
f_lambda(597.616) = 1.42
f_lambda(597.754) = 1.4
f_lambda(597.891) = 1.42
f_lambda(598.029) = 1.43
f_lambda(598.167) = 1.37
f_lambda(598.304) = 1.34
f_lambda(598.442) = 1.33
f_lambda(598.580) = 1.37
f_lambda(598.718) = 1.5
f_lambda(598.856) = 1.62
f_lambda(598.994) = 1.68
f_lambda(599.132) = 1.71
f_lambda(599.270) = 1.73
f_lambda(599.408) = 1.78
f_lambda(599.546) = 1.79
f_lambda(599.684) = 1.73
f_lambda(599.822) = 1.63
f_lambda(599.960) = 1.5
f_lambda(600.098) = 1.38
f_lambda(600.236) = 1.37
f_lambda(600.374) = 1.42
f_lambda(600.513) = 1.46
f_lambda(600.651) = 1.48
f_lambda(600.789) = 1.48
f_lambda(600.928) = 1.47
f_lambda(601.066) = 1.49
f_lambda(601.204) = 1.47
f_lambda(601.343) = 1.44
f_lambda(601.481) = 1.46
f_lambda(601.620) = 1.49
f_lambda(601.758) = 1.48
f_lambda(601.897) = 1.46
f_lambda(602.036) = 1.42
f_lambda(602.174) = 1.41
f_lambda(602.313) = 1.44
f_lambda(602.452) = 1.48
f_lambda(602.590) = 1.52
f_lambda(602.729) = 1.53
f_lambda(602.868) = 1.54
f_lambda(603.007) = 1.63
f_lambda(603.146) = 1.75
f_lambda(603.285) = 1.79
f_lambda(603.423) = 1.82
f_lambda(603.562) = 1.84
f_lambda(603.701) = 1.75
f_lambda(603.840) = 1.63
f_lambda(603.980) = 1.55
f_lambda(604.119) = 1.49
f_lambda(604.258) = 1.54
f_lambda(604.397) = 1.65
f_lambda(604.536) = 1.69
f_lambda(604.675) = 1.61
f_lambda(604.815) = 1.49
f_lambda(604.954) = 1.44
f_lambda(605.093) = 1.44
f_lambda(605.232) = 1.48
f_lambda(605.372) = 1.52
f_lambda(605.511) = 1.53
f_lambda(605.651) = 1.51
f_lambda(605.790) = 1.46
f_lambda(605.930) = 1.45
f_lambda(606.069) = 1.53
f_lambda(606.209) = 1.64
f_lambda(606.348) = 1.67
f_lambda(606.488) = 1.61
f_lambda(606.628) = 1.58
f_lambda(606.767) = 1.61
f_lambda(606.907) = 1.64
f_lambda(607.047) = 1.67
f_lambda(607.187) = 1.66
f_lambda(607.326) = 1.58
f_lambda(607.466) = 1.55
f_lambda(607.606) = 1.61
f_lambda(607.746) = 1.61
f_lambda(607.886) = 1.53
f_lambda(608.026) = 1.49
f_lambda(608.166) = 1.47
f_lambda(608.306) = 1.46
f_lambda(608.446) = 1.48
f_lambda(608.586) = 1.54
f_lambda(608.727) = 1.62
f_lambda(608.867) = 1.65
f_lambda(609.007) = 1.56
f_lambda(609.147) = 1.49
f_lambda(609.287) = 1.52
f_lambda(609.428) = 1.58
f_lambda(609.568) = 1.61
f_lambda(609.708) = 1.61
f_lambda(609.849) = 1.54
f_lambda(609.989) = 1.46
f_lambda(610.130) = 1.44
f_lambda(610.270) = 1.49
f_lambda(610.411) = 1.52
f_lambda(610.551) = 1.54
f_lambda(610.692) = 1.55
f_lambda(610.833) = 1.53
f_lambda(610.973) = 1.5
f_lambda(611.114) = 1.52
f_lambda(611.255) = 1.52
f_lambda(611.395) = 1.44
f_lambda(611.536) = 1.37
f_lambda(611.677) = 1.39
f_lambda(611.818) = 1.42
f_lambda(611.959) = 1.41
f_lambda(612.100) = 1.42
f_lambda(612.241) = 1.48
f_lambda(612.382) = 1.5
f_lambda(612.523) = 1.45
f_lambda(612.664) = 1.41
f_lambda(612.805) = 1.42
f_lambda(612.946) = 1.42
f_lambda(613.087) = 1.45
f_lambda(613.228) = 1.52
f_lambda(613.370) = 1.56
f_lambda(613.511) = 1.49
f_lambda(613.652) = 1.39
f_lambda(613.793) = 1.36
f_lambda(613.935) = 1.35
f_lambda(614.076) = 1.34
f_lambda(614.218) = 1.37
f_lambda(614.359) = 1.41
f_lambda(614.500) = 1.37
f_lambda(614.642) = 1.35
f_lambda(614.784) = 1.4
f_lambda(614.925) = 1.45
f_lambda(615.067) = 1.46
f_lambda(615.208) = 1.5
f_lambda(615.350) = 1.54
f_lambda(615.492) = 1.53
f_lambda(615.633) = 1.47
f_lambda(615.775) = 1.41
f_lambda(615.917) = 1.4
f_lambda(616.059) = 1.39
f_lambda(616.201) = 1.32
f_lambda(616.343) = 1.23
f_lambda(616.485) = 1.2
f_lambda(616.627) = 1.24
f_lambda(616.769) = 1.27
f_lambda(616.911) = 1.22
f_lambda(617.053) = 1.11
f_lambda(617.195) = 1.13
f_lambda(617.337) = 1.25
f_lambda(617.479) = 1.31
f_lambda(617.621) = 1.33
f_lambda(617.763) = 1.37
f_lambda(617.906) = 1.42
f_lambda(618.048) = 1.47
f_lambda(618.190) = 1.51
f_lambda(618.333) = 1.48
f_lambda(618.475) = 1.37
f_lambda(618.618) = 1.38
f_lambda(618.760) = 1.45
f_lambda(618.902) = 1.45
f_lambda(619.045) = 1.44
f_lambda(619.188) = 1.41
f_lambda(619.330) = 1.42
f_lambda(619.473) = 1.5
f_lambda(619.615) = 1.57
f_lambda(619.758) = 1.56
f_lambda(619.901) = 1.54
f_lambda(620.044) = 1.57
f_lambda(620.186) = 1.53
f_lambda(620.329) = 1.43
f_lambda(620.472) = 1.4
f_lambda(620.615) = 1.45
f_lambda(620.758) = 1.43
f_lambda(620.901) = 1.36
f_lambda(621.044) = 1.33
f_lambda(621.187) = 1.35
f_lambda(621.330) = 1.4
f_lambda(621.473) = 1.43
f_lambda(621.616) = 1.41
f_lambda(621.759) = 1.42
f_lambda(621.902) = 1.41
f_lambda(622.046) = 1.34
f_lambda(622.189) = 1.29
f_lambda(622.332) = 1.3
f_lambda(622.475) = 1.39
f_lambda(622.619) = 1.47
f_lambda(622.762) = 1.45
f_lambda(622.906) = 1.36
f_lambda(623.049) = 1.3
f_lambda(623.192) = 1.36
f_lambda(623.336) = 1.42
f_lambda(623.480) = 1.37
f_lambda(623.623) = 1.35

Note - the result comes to 0.11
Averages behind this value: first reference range 1.55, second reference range 1.45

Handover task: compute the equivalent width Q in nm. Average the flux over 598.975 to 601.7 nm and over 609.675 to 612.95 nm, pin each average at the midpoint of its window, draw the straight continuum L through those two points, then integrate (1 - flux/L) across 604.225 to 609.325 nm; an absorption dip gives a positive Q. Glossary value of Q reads -0.184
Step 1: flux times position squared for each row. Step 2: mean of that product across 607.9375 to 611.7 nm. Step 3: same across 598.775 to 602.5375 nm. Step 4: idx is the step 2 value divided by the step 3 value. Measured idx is 1.02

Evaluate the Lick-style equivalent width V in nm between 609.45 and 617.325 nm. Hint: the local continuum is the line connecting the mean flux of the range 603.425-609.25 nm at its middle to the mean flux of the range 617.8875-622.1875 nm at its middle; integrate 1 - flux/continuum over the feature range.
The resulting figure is 0.43 nm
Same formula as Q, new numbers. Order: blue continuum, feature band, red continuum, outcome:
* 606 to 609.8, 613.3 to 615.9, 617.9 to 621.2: 0.13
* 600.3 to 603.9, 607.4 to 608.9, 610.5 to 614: -0.05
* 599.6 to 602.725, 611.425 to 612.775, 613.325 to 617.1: -0.03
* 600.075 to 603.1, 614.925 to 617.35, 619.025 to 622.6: 0.17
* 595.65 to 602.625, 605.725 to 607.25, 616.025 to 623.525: -0.14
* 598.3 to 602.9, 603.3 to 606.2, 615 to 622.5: -0.18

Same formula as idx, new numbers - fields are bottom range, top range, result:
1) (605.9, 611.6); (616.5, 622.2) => 0.93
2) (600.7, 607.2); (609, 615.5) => 0.97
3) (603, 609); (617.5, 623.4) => 0.94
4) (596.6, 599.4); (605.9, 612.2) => 1.06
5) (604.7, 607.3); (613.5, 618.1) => 0.90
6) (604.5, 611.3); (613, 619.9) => 0.93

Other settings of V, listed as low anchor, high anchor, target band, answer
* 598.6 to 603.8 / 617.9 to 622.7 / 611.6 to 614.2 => 0.09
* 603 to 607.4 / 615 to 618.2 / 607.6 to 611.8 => -0.05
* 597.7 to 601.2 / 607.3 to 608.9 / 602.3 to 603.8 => -0.12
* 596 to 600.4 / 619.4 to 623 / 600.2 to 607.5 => -0.28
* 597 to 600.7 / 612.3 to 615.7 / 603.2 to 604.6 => -0.18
